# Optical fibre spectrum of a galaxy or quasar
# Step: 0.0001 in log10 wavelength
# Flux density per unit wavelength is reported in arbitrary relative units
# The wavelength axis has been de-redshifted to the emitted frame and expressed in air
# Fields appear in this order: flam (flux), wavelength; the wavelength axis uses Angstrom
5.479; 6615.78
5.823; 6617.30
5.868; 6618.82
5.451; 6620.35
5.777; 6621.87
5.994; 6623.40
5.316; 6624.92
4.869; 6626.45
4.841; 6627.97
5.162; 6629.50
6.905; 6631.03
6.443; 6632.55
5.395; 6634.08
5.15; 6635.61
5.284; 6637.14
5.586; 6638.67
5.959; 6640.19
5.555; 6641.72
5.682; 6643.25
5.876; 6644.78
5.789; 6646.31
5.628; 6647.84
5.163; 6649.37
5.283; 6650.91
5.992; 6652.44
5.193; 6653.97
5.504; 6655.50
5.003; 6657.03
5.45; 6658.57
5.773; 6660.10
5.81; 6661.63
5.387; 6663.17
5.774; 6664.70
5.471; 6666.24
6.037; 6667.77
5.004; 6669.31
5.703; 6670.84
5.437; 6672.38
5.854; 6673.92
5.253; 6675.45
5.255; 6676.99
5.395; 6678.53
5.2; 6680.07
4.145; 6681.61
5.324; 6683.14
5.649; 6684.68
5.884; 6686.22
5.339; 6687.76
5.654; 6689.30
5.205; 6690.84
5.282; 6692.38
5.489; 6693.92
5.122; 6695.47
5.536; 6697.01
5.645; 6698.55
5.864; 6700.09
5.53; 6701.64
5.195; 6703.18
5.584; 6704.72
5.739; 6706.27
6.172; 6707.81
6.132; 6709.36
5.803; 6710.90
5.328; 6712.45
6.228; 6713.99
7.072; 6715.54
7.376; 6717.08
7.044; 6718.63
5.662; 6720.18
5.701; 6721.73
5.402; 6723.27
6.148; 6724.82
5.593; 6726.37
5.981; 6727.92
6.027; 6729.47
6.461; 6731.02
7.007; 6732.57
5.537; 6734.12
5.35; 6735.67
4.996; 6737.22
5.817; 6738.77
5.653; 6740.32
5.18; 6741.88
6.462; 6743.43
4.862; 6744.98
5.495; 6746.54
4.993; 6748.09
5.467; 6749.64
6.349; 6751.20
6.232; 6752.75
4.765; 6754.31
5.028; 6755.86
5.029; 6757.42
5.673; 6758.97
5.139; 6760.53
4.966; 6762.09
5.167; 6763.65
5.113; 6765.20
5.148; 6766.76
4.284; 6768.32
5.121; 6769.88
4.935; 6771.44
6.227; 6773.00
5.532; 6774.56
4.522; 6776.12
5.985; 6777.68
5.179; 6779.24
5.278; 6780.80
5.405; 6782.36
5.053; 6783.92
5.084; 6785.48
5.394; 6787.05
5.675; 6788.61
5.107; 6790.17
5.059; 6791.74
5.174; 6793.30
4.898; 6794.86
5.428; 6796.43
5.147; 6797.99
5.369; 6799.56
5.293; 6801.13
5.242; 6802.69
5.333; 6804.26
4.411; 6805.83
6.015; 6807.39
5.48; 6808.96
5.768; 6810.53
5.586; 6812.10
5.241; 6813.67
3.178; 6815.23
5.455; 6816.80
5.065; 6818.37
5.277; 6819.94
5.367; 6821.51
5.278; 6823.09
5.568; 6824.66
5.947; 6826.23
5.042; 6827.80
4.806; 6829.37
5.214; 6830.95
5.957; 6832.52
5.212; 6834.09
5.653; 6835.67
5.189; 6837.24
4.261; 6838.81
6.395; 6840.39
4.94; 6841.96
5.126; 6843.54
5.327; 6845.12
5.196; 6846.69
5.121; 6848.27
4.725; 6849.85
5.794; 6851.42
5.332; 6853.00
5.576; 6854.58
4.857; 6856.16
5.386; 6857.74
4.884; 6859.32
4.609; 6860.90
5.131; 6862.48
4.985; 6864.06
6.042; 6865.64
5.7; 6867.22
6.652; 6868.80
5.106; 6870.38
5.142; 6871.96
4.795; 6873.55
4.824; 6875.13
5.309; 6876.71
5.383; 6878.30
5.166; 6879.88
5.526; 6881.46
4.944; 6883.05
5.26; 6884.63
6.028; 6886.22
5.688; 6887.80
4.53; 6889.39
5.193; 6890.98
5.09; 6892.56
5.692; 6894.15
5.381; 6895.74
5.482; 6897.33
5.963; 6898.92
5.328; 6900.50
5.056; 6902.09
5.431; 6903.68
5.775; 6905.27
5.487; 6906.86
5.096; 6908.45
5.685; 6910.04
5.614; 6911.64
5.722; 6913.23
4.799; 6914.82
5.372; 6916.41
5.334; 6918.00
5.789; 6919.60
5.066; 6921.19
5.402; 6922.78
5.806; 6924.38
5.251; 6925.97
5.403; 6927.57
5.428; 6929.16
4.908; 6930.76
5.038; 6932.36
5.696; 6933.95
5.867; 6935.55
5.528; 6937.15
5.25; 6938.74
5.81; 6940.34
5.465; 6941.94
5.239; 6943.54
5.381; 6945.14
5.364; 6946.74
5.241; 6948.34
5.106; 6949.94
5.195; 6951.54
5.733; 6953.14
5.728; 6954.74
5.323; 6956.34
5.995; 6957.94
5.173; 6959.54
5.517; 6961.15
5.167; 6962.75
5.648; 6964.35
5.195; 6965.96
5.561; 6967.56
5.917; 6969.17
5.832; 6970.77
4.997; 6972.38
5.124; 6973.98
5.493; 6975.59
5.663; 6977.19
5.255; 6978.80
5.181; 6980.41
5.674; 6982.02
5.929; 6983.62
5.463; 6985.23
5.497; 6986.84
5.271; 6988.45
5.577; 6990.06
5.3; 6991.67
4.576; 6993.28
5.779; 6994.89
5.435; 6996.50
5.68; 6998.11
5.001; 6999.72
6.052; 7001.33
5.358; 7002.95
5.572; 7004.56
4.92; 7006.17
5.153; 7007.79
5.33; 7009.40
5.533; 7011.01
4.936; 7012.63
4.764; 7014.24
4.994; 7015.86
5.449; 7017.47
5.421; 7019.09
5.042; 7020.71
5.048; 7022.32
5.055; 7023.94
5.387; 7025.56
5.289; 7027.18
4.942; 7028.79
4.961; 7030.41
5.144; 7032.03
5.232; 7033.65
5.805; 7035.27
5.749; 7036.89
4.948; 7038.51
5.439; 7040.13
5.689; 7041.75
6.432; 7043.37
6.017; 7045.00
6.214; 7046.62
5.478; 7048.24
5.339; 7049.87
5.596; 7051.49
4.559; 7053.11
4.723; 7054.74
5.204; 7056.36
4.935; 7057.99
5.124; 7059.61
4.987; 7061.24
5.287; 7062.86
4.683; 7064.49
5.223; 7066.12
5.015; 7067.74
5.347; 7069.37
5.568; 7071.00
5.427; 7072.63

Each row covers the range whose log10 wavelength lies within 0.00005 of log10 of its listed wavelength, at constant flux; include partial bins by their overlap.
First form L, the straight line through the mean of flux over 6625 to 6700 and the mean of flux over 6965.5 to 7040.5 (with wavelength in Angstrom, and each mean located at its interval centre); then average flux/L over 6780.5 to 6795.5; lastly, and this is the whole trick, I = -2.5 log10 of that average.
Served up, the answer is 0.04 mag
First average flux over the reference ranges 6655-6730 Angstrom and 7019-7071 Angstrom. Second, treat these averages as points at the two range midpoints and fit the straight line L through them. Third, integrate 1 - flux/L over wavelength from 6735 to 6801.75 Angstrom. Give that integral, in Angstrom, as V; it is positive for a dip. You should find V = 3.30 Angstrom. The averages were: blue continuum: 5.66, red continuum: 5.29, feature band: 5.3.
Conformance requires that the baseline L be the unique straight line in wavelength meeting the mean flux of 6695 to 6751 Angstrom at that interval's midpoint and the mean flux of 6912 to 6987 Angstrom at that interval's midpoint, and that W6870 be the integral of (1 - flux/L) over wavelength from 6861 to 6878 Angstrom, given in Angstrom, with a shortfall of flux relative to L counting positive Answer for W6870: 0.7 Angstrom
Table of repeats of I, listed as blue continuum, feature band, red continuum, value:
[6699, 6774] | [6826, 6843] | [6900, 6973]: 0.049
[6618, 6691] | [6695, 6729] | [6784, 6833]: -0.095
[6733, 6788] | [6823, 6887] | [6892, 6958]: 0.018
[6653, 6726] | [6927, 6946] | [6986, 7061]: -0.003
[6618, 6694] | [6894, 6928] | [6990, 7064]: -0.015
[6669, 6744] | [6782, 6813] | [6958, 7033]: 0.059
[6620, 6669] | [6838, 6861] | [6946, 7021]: 0.056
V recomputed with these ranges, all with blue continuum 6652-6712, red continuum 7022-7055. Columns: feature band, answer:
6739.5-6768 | 0.7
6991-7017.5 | 0.6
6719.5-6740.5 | -1.2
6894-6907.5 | -0.2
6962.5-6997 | -0.1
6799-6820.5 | 1.1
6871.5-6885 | 0.7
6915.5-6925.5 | 0.0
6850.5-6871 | 0.2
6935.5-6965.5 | -0.1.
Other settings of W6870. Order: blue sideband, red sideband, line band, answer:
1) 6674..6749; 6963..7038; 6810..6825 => 1.1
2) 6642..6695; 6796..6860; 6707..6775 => -3.8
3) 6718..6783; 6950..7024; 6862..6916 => 0.5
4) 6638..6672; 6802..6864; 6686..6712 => -0.5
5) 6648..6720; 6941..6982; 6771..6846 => 3.5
